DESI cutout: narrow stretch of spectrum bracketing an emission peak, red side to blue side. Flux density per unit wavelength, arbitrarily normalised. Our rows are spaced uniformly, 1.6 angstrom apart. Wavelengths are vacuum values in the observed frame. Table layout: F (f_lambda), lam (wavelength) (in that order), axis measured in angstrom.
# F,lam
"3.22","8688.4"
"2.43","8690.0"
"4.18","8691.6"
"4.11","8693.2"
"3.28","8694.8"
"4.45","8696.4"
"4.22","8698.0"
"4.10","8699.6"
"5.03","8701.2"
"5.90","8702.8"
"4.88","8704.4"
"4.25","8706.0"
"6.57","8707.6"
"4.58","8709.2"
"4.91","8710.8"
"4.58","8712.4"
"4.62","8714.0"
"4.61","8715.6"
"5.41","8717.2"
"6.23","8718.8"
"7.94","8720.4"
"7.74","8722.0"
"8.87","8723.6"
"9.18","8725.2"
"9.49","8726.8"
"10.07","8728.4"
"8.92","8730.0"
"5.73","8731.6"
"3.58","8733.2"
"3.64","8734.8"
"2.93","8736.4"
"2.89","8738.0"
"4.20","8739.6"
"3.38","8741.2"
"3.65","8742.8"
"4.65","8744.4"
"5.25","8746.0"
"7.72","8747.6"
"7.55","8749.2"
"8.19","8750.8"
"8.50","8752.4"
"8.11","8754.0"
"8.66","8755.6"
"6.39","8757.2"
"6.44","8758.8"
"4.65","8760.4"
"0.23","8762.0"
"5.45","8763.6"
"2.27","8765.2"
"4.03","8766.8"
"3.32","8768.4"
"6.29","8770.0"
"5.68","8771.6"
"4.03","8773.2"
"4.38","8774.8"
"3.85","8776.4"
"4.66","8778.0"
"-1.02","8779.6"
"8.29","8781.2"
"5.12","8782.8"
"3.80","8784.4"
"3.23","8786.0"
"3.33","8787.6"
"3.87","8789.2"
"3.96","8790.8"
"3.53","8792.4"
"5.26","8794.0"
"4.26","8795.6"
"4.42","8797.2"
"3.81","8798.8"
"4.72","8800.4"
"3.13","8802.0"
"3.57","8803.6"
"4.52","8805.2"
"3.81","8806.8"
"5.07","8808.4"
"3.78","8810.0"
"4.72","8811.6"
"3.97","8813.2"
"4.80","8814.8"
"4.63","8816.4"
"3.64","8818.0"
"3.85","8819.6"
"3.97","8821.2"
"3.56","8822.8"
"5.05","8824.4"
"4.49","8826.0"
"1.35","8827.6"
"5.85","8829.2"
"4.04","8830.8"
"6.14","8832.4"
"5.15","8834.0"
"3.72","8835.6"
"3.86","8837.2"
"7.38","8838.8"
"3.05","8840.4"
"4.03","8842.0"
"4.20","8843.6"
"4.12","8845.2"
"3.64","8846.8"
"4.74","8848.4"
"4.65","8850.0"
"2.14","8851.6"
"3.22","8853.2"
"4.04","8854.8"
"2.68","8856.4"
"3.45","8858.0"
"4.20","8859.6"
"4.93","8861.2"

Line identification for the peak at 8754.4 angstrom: [N II] 6583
